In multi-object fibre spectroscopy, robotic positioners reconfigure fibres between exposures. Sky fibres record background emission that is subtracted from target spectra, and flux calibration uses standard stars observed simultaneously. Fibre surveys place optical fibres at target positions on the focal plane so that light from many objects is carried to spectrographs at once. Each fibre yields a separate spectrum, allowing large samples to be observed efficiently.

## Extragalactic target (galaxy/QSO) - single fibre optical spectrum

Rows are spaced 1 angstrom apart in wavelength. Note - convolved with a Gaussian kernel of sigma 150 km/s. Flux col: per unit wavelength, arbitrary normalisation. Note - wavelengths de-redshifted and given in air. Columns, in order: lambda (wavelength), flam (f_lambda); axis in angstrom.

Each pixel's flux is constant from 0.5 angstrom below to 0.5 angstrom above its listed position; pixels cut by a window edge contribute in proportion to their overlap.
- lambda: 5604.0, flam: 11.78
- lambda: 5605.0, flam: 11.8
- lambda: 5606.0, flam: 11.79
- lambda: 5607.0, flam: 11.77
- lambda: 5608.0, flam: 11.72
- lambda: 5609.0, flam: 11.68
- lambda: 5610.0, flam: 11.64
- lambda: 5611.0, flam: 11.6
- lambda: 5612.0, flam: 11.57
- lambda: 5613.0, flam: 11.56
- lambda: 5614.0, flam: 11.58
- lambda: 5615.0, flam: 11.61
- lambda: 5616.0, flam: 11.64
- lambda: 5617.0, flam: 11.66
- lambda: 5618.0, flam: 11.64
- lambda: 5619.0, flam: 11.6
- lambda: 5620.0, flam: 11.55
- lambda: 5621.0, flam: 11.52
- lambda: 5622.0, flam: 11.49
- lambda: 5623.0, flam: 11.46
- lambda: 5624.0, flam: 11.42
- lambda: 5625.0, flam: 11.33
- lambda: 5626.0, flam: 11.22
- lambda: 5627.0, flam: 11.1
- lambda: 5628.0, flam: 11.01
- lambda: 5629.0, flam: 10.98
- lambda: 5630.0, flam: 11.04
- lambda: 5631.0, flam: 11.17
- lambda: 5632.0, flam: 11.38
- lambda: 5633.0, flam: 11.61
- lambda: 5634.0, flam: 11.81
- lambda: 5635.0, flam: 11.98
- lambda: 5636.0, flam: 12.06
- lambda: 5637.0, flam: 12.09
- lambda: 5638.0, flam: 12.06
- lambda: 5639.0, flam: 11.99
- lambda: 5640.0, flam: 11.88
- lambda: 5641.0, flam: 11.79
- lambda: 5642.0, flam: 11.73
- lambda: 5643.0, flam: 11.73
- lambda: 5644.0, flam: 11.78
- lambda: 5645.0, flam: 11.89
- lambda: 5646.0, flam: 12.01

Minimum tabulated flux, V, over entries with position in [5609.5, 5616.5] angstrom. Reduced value 11.56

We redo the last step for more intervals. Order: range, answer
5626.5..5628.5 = 11.01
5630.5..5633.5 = 11.17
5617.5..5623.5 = 11.46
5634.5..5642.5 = 11.73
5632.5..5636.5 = 11.61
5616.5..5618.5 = 11.64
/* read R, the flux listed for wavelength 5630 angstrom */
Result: 11.04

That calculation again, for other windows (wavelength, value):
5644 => 11.78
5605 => 11.8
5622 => 11.49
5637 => 12.09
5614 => 11.58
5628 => 11.01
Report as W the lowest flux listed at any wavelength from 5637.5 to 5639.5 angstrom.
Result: 11.99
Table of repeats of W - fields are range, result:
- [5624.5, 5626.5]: 11.22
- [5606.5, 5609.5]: 11.68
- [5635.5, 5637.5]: 12.06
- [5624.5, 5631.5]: 10.98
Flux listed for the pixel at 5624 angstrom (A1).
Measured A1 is 11.42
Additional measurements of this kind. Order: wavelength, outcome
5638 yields 12.06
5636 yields 12.06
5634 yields 11.81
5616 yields 11.64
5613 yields 11.56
